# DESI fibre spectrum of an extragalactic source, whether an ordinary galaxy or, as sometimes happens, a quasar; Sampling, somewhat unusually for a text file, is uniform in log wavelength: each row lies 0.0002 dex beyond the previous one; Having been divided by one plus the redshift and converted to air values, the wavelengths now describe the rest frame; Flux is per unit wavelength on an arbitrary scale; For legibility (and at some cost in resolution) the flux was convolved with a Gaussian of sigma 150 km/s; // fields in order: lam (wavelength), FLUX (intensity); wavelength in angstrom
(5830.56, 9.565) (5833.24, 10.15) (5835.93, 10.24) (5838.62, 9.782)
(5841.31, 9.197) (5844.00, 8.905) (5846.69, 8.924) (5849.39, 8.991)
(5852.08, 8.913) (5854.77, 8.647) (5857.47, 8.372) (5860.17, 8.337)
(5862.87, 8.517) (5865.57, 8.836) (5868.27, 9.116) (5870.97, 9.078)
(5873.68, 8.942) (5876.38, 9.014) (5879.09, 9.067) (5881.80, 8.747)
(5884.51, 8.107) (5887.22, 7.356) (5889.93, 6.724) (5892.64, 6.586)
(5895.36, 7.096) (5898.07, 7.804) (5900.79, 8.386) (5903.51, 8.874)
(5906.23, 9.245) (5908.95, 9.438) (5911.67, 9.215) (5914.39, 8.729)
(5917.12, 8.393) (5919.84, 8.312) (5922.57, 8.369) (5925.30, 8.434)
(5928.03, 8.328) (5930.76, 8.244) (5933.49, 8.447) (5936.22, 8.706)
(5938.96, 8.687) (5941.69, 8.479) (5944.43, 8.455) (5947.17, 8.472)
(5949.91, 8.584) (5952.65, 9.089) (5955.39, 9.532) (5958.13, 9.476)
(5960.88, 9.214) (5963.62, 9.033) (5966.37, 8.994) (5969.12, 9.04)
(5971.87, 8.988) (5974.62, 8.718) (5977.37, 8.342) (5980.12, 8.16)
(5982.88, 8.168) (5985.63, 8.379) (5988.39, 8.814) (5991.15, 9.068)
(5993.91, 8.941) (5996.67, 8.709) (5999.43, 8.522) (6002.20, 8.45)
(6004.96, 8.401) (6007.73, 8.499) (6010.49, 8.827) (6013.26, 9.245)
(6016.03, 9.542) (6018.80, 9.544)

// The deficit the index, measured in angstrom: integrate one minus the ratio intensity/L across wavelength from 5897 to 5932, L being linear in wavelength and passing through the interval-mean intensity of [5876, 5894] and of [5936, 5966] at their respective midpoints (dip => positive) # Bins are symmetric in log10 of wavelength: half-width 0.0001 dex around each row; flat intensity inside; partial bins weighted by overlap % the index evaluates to -1.2 angstrom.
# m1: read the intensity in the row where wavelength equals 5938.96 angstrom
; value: 8.687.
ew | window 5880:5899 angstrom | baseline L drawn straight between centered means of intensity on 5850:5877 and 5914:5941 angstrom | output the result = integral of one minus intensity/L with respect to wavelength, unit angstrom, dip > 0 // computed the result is 2.5 angstrom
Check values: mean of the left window 8.78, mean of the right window 8.46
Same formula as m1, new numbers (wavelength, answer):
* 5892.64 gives 6.586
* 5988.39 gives 8.814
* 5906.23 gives 9.245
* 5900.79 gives 8.386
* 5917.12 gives 8.393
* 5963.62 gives 9.033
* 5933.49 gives 8.447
